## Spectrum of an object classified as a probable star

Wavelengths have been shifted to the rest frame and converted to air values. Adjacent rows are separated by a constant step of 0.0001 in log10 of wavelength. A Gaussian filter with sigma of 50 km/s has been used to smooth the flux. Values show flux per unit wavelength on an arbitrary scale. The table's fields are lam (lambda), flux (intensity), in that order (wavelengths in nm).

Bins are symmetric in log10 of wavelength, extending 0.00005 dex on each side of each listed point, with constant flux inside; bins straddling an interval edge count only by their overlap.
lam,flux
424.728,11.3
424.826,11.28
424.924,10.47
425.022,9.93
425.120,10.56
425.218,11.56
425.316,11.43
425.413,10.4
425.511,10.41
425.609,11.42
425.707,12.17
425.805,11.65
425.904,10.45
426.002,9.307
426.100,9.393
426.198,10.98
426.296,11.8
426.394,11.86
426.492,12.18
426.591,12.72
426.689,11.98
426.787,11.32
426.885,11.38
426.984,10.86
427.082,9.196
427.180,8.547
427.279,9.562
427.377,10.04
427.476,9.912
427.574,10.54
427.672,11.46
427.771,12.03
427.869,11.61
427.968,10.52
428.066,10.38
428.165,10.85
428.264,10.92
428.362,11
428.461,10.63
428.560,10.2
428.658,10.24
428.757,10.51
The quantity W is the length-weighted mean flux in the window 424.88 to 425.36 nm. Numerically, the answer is 10.8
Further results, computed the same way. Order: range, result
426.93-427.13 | 10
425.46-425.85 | 11.4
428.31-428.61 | 10.6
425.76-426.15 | 10.2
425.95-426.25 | 9.93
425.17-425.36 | 11.5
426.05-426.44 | 11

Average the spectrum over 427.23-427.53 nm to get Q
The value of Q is 9.86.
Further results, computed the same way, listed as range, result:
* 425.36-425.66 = 10.8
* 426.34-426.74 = 12.2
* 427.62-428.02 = 11.4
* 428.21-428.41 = 11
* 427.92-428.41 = 10.7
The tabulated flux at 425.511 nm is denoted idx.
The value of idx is 10.41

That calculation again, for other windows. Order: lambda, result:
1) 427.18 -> 8.547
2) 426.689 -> 11.98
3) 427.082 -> 9.196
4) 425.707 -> 12.17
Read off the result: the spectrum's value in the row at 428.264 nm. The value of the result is 10.92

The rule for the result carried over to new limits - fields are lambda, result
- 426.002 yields 9.307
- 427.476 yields 9.912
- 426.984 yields 10.86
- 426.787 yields 11.32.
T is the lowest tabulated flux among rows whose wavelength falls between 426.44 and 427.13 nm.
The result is 9.196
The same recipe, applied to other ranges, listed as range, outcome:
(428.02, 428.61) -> 10.2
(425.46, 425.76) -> 10.41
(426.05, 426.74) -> 9.393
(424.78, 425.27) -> 9.93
